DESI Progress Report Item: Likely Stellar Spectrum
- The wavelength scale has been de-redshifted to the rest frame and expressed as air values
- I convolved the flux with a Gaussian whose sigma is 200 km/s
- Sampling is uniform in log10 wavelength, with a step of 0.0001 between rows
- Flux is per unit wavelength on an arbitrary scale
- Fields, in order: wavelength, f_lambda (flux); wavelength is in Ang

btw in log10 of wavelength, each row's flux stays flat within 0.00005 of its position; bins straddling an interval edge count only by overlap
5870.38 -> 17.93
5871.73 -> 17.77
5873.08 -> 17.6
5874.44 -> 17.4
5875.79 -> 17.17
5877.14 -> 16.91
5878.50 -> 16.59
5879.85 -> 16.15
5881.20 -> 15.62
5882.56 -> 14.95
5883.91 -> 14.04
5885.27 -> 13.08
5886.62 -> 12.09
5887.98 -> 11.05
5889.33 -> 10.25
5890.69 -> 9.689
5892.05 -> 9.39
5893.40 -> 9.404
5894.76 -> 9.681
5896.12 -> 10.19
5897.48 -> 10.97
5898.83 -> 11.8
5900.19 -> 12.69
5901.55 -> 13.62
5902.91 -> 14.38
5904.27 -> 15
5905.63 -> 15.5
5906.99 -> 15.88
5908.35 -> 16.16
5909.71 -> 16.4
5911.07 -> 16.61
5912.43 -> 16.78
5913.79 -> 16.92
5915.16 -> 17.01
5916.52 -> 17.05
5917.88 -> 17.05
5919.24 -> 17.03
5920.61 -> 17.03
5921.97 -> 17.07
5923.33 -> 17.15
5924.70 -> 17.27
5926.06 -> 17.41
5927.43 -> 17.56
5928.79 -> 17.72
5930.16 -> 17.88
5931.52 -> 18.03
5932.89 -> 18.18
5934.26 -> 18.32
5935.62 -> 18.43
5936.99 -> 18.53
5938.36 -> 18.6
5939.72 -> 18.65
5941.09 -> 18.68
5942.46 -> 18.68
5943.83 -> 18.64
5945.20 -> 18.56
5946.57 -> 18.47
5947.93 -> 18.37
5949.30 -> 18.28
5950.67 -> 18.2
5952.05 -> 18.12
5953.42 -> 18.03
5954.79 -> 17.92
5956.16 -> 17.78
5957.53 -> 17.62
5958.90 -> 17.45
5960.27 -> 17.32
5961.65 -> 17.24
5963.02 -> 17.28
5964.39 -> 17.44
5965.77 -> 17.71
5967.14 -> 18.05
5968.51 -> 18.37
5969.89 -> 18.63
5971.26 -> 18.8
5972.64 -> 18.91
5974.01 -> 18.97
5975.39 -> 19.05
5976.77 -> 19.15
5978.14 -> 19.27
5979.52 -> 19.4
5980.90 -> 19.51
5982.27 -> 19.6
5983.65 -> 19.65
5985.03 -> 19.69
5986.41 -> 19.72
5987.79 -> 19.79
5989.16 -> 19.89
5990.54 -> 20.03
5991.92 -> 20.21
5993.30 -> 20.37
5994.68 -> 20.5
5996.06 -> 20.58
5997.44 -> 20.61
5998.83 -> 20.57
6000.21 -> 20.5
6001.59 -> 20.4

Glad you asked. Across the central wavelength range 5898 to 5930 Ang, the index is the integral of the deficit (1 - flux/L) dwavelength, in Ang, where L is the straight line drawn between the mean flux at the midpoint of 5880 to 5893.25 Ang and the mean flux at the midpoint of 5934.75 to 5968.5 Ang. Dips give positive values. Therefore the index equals -3.0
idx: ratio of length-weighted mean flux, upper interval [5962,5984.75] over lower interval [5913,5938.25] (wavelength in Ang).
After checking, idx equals 1.07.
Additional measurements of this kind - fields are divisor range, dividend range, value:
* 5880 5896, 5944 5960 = 1.53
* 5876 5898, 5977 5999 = 1.58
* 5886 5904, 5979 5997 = 1.77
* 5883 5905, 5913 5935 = 1.48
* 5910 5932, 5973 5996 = 1.14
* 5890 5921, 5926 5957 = 1.29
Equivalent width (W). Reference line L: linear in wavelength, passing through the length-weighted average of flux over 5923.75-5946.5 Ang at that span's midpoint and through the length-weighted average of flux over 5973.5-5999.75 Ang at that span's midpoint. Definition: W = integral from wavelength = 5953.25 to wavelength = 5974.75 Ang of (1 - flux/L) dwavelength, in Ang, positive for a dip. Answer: 1.3 Ang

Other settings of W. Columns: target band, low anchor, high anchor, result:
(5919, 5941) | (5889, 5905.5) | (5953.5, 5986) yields -4.7 Ang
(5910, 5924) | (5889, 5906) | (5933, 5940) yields -1.8 Ang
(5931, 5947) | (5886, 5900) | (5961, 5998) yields -3.5 Ang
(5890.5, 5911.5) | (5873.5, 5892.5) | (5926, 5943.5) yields 3.4 Ang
